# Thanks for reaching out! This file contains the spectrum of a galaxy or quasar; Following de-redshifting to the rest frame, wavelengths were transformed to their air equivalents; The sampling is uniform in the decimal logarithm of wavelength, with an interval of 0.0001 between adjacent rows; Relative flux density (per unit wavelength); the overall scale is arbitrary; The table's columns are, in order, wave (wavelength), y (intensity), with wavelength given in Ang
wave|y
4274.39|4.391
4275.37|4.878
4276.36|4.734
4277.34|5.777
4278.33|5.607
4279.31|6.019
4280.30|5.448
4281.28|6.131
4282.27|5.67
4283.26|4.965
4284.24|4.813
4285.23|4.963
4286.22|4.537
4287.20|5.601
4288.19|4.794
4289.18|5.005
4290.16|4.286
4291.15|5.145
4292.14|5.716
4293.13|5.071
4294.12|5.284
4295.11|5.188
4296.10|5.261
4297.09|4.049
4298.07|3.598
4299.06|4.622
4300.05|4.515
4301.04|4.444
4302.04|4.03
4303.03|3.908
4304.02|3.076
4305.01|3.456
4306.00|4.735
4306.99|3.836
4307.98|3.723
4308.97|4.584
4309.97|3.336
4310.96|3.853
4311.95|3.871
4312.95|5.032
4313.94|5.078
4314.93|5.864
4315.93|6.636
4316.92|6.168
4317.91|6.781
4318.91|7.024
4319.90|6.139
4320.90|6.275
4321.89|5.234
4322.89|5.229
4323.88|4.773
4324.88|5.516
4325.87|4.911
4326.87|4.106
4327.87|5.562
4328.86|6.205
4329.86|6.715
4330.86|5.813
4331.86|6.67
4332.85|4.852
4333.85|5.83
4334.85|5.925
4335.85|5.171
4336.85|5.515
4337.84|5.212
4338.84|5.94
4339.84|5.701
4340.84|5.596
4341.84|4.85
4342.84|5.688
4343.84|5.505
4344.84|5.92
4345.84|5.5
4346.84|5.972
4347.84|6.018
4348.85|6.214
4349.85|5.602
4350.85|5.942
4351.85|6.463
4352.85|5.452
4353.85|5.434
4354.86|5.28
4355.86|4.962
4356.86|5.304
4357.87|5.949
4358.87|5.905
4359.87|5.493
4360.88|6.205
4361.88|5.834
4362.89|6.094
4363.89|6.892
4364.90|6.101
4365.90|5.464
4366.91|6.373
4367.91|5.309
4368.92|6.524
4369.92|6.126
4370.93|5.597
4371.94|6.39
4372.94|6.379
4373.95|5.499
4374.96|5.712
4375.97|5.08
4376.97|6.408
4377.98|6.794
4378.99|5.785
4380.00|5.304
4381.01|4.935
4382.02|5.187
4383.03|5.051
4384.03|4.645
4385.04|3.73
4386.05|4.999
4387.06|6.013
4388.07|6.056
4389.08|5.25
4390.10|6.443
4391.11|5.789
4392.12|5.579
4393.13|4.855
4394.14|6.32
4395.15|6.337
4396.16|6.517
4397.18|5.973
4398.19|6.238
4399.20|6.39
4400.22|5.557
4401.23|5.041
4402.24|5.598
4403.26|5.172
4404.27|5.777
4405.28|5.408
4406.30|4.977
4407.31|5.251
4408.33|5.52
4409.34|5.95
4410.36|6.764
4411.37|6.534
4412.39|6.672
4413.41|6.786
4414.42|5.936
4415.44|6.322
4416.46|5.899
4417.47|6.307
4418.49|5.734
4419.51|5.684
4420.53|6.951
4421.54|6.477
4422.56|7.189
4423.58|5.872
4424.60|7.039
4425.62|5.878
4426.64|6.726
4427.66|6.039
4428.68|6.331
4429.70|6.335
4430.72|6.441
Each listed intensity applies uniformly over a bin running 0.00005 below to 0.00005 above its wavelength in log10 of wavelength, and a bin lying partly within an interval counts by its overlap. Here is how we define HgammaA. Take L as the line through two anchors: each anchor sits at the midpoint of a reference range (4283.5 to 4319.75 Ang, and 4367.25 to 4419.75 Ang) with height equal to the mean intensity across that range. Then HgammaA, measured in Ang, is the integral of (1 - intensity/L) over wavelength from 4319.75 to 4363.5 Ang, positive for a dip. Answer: -3.6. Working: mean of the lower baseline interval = 4.79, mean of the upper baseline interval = 5.77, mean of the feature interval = 5.65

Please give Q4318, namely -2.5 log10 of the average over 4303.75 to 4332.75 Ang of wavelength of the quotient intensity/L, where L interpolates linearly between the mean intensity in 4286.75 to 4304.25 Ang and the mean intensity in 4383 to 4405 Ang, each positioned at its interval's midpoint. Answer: -0.06 mag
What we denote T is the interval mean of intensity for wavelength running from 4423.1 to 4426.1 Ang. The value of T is 6.27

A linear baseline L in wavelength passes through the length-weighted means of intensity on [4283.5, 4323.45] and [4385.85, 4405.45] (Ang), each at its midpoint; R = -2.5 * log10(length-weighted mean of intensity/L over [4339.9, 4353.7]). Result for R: -0.086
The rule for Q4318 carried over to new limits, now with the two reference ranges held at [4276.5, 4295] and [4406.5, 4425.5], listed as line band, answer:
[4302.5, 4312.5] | 0.373 mag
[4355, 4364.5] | -0.002 mag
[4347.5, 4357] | 0.016 mag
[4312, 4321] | -0.094 mag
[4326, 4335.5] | -0.019 mag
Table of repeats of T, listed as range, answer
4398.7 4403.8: 5.55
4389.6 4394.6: 5.8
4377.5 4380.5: 5.95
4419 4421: 6.29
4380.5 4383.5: 5.05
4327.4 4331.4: 6.08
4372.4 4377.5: 5.83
